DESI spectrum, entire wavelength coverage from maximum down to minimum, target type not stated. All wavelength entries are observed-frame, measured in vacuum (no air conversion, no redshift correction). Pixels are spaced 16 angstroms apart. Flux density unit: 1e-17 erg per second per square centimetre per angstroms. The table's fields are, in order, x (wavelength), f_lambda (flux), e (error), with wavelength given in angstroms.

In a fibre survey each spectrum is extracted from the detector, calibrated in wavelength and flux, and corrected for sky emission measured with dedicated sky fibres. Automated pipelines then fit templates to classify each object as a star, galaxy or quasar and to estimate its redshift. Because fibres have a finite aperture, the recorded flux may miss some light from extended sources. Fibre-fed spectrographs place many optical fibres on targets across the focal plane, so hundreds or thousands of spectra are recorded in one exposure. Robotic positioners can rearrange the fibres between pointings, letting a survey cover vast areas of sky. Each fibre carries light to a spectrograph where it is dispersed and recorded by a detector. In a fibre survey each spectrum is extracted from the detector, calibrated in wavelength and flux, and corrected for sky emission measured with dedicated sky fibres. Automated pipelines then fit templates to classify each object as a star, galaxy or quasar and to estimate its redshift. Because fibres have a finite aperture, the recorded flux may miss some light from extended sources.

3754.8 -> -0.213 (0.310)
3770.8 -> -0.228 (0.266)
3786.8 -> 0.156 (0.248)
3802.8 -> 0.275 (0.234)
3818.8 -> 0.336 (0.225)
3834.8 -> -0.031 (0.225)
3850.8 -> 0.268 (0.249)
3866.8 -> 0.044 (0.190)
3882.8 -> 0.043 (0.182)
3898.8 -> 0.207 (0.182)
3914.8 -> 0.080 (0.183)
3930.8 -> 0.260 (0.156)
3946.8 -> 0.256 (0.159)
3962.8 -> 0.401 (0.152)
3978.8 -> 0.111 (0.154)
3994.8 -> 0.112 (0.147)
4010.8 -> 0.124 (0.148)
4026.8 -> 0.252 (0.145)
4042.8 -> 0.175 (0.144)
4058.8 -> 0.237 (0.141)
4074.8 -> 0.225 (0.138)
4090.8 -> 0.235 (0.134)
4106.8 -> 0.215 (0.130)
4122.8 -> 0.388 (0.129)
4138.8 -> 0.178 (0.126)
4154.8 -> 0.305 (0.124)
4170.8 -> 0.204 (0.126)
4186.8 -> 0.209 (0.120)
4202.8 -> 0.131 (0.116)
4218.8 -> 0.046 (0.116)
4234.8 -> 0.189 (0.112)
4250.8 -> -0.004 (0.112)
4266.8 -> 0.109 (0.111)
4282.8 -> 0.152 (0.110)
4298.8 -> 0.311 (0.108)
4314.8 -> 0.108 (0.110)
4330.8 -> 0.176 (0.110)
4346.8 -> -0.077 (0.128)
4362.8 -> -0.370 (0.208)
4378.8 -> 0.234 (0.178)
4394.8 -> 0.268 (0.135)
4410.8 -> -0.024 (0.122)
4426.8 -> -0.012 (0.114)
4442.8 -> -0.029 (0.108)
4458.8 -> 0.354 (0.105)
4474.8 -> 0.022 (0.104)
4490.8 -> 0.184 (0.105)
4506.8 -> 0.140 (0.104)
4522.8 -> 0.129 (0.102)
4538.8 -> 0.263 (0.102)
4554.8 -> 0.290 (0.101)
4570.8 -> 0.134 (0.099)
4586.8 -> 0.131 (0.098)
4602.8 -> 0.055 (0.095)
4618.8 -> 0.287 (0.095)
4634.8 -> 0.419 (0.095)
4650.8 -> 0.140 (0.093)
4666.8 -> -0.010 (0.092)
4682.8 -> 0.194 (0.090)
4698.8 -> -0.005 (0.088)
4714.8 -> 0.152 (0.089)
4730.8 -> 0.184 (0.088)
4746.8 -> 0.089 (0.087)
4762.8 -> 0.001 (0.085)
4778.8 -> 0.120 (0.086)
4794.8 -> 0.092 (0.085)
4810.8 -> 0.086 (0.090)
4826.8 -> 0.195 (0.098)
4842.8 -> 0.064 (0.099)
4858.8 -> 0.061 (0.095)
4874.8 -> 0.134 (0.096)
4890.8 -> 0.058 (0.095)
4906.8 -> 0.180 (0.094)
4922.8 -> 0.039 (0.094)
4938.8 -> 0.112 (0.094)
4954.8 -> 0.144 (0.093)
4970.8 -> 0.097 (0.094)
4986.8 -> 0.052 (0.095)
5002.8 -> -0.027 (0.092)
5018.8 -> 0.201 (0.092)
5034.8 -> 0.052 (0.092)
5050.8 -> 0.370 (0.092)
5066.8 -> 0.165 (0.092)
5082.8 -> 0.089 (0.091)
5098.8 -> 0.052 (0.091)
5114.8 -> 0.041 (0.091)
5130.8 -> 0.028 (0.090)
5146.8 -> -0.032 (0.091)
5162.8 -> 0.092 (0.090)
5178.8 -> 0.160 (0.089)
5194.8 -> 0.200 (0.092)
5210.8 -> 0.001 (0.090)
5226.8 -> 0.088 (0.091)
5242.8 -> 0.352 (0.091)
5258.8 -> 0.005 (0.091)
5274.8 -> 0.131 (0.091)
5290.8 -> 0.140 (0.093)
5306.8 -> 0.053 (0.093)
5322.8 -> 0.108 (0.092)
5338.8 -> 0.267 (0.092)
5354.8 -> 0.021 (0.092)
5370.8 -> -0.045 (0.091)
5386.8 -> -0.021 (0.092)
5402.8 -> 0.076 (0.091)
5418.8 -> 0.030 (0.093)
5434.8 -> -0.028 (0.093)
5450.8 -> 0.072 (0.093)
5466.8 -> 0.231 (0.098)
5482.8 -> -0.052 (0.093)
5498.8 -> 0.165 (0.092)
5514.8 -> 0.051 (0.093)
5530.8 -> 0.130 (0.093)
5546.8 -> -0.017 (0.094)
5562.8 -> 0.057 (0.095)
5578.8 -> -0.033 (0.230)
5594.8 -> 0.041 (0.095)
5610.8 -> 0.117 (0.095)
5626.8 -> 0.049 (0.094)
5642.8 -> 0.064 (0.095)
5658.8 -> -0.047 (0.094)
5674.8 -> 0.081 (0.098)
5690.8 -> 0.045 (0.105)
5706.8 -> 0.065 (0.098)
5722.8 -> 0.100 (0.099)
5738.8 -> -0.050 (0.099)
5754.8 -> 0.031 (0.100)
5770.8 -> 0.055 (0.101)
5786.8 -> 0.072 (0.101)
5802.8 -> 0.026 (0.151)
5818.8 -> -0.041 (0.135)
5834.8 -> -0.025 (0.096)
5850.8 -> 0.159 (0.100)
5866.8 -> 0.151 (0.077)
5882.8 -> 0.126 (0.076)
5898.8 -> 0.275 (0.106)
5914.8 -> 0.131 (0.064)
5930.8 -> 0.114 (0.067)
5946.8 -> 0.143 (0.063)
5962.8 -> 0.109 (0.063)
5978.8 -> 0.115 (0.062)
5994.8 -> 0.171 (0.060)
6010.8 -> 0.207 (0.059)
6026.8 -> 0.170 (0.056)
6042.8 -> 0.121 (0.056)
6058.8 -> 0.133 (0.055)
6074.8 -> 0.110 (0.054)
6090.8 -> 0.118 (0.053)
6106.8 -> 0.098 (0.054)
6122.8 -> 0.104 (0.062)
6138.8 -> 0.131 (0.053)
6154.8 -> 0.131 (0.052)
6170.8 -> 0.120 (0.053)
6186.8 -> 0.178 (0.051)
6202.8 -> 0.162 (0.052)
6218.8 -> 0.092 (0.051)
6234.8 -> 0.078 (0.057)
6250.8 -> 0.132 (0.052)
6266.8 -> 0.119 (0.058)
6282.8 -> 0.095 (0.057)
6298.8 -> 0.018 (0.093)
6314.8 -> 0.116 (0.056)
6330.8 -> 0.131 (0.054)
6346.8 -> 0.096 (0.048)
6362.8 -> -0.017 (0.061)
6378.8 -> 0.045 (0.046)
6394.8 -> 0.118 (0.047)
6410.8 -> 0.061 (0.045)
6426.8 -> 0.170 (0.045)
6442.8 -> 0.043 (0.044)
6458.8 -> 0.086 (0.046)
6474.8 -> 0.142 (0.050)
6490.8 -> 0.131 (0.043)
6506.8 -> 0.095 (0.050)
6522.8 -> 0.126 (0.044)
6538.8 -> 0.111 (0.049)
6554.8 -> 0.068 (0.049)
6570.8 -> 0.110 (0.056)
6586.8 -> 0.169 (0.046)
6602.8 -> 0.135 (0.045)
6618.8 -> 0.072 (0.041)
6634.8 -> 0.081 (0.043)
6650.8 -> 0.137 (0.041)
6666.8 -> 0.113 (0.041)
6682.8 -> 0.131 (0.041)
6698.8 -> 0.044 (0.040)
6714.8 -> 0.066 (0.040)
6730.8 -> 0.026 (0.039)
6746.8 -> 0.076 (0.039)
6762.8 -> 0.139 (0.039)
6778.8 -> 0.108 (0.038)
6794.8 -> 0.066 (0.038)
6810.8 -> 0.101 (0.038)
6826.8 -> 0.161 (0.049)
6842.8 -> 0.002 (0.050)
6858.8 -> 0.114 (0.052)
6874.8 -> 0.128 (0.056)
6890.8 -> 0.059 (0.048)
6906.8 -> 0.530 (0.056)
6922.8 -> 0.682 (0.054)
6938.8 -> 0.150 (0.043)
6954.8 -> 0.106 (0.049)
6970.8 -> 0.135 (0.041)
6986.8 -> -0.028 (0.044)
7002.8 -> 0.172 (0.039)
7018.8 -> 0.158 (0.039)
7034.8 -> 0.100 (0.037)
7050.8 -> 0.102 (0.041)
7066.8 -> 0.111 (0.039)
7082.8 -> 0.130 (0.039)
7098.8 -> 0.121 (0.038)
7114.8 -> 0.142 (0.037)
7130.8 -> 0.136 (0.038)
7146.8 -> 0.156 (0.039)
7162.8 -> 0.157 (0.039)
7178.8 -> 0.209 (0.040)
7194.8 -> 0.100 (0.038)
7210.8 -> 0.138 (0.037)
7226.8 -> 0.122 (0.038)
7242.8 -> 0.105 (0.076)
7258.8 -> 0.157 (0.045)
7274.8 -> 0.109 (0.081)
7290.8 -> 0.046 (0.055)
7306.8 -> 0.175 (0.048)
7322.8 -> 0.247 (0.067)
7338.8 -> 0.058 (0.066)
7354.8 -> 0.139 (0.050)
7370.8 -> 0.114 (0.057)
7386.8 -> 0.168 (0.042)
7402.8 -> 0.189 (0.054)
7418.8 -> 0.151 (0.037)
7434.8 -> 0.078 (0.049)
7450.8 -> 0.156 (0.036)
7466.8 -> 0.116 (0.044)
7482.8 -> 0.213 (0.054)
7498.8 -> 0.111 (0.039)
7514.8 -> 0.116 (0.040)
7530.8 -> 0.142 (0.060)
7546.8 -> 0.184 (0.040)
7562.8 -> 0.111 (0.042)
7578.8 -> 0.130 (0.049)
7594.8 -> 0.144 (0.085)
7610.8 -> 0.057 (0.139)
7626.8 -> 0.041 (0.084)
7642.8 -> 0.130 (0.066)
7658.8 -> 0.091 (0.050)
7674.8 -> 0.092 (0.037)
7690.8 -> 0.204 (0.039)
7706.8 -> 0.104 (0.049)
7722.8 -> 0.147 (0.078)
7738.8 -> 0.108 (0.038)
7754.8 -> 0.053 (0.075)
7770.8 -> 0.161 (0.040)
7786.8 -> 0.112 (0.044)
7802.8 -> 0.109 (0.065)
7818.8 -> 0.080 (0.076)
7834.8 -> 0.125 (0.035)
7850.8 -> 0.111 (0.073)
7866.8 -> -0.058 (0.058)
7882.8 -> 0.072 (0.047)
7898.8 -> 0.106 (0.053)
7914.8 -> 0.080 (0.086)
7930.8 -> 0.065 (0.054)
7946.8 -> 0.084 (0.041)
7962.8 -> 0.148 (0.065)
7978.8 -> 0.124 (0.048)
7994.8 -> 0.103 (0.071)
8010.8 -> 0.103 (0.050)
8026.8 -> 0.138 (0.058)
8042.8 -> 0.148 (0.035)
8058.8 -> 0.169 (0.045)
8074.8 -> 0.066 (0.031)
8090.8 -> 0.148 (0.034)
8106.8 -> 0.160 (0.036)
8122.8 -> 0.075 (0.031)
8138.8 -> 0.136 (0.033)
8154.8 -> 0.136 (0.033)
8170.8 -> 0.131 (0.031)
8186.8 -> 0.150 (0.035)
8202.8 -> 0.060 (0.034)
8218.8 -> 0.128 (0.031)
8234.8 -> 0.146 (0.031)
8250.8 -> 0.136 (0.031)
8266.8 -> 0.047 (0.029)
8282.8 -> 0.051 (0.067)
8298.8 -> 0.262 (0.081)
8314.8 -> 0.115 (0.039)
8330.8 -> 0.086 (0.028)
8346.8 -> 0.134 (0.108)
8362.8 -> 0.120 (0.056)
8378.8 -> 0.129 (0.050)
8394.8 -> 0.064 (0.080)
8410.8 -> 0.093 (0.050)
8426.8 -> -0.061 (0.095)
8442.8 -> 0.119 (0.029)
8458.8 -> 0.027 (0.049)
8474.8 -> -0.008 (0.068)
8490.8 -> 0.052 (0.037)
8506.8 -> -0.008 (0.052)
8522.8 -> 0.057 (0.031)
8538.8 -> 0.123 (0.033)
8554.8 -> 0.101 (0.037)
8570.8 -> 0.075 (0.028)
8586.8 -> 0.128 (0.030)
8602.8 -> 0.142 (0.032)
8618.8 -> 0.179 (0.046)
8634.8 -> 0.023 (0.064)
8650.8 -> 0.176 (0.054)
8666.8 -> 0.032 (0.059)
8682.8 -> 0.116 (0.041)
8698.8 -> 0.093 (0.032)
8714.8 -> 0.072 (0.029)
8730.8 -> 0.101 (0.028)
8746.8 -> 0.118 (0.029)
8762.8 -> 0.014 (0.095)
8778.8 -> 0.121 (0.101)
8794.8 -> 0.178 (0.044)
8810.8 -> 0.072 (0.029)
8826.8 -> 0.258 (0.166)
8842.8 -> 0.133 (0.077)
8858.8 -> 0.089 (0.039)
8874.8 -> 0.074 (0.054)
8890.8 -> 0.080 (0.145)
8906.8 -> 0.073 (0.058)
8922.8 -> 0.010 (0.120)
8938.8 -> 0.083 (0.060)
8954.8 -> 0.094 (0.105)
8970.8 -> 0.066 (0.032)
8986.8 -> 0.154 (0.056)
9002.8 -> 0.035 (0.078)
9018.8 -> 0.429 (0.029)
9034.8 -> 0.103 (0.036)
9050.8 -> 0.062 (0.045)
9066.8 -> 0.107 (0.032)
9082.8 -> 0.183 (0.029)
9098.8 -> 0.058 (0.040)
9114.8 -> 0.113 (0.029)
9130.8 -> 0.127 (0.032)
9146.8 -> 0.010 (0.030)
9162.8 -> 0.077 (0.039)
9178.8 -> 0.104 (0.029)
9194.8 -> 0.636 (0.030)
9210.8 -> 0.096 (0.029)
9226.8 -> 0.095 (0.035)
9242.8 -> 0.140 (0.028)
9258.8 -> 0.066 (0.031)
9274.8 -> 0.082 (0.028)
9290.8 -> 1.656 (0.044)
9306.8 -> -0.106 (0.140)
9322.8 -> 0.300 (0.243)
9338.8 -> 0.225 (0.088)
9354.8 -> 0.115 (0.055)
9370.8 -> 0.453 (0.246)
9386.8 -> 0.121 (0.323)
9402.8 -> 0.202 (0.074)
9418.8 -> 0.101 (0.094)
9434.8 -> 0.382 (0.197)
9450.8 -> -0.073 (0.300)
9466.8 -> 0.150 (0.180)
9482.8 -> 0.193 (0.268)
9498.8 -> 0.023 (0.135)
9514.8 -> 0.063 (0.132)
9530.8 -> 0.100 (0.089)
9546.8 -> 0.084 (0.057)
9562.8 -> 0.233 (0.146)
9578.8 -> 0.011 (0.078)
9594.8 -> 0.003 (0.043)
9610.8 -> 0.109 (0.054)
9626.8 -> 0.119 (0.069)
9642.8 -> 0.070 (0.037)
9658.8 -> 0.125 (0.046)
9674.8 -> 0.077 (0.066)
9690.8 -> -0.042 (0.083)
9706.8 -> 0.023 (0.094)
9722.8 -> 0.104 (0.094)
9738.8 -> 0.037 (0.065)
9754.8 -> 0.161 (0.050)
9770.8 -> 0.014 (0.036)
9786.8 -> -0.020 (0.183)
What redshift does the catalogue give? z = 0.85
